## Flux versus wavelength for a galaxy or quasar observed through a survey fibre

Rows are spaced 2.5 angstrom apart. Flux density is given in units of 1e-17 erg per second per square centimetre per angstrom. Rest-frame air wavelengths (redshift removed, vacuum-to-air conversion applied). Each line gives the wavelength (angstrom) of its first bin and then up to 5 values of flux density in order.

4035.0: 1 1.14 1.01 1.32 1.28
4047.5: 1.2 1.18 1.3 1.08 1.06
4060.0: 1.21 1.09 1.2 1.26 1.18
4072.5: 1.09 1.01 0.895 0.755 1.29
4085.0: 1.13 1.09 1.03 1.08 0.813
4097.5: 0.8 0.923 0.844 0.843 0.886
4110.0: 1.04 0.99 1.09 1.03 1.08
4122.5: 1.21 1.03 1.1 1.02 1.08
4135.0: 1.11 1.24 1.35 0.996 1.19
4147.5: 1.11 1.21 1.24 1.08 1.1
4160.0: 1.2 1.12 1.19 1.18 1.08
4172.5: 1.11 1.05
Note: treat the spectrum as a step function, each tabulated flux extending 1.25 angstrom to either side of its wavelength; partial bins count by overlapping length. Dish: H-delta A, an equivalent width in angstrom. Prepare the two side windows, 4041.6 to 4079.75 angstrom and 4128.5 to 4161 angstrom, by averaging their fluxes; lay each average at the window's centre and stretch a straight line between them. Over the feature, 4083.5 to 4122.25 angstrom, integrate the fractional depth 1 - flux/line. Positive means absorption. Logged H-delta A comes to 5.4 angstrom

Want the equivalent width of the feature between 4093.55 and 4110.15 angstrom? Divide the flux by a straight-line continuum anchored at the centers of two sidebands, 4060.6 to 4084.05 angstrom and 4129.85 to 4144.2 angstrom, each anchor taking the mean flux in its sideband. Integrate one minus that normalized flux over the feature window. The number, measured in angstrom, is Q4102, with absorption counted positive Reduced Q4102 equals 3.64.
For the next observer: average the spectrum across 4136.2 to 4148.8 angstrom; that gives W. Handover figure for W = 1.18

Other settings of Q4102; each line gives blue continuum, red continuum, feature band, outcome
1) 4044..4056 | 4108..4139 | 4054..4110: 6.31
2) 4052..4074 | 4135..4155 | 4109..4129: 1.72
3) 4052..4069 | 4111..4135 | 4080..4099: 1.85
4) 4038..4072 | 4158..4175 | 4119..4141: 0.33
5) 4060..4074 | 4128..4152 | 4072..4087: 1.73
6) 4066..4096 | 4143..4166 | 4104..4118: 1.49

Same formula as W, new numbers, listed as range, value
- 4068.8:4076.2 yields 1.09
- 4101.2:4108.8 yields 0.859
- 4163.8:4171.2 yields 1.15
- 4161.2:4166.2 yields 1.16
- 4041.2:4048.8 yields 1.26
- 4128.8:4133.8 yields 1.05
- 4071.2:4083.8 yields 1.01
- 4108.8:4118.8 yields 1.04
